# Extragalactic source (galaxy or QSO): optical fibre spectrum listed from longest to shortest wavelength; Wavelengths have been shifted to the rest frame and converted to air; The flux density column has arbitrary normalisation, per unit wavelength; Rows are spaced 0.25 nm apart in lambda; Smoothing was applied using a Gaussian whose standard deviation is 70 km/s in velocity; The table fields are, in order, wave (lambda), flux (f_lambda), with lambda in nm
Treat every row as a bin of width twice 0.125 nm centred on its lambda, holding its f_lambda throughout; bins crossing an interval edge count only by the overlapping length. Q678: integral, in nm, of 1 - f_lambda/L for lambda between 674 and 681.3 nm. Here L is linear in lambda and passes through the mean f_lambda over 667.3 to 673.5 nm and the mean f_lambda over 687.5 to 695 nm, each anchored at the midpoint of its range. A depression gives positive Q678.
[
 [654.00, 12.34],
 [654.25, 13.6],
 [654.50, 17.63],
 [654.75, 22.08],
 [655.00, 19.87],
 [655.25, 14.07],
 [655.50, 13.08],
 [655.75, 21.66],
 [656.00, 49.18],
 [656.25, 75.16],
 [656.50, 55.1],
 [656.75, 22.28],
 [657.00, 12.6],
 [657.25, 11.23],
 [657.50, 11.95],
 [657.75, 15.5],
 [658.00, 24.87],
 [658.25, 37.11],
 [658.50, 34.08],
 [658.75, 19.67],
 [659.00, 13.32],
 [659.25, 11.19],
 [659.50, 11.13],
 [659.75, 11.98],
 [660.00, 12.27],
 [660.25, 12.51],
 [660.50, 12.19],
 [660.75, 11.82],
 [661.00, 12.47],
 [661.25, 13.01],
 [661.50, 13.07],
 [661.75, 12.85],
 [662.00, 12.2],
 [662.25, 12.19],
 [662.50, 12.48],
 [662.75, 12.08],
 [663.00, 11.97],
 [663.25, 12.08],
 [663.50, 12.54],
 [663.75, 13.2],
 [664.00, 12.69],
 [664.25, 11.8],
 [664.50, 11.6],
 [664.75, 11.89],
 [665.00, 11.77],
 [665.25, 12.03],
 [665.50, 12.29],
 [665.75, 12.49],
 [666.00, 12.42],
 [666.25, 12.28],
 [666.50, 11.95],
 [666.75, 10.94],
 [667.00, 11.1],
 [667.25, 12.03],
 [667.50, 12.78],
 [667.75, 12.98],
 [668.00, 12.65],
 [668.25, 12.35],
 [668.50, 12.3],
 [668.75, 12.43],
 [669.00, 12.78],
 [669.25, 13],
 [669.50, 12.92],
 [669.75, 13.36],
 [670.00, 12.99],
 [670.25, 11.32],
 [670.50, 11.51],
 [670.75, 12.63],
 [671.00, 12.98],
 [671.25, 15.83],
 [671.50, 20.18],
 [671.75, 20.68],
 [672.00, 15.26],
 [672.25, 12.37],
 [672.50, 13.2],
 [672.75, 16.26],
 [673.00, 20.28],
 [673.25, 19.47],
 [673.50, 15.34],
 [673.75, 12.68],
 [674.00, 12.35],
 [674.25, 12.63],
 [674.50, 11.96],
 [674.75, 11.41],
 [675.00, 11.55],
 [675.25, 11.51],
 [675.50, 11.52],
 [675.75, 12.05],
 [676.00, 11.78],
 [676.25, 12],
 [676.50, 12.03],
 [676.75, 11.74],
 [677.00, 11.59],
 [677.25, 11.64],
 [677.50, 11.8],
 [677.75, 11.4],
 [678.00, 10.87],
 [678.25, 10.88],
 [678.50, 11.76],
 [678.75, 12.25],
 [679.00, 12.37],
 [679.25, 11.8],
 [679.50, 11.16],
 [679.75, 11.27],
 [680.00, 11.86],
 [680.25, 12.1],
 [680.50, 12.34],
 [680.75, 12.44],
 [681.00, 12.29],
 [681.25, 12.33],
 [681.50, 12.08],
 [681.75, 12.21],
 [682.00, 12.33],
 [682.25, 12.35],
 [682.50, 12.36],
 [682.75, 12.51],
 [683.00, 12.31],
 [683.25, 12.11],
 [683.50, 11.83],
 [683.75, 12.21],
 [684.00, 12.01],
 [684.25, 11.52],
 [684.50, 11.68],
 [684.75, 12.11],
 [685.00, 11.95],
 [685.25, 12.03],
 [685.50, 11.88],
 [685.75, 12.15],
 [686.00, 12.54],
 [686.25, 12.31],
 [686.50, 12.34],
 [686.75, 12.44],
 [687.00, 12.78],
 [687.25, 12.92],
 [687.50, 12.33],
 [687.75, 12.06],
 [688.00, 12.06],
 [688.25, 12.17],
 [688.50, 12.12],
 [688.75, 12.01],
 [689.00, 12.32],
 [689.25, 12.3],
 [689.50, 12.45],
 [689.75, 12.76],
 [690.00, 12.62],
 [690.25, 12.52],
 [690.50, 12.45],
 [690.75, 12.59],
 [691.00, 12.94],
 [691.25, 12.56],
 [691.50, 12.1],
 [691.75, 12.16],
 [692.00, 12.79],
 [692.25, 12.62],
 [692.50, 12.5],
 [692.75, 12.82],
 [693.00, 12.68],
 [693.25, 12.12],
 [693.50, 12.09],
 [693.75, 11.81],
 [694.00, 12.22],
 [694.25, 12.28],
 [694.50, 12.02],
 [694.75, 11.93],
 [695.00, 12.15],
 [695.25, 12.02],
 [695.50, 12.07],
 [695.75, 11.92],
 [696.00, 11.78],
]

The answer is 0.96 nm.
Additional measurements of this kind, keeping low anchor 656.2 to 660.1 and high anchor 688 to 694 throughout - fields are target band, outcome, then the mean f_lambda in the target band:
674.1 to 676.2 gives 0.68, 11.8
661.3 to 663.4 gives 0.89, 12.4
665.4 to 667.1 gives 0.70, 11.9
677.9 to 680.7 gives 0.76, 11.7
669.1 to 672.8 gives 0.88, 14.2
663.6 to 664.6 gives 0.41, 12.3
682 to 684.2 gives 0.40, 12.2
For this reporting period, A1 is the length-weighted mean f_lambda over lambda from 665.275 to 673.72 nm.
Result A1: 13.7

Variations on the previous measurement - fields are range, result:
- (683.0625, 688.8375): 12.2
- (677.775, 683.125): 12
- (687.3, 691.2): 12.4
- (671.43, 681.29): 13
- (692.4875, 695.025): 12.2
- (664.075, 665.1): 11.8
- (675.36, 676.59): 11.9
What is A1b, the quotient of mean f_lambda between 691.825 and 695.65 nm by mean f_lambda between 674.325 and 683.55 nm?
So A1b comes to 1.0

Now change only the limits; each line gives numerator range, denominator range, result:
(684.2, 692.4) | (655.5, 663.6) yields 0.64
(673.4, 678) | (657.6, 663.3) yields 0.78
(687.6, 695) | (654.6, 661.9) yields 0.59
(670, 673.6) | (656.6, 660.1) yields 0.85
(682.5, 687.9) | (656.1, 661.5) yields 0.58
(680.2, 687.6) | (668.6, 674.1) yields 0.84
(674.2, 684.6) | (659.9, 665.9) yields 0.97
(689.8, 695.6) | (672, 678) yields 0.95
